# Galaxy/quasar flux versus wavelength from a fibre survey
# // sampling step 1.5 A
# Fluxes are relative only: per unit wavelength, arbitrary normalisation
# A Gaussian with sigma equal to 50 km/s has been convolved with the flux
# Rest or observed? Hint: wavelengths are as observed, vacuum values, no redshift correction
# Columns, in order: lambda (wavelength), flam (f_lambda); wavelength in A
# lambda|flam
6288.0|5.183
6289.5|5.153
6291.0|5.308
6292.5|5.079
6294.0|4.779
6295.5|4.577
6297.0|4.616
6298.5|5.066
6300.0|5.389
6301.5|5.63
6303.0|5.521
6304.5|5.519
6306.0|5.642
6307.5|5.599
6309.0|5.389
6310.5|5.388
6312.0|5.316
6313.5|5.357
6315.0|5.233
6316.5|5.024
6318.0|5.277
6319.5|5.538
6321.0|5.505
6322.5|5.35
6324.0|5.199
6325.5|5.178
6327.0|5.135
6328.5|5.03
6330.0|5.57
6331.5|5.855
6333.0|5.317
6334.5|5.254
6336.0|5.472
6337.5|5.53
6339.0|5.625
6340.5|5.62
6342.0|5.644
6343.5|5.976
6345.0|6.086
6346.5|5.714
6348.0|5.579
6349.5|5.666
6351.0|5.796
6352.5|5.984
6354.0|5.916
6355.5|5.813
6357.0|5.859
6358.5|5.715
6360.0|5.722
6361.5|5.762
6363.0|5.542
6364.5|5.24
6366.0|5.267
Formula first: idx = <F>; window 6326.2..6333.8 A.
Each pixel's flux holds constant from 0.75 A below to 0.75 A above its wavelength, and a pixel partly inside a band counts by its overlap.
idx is 5.38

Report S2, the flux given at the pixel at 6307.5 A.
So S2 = 5.599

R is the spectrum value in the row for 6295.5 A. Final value 4.577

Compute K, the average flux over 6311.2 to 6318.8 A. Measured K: 5.24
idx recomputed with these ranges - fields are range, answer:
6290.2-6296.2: 4.94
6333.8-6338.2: 5.42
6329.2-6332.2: 5.7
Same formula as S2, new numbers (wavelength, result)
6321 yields 5.505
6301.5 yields 5.63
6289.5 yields 5.153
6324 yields 5.199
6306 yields 5.642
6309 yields 5.389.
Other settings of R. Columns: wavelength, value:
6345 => 6.086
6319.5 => 5.538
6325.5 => 5.178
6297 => 4.616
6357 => 5.859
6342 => 5.644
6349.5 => 5.666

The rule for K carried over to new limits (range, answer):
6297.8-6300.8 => 5.24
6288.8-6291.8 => 5.23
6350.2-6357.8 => 5.87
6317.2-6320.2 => 5.4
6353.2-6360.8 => 5.81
